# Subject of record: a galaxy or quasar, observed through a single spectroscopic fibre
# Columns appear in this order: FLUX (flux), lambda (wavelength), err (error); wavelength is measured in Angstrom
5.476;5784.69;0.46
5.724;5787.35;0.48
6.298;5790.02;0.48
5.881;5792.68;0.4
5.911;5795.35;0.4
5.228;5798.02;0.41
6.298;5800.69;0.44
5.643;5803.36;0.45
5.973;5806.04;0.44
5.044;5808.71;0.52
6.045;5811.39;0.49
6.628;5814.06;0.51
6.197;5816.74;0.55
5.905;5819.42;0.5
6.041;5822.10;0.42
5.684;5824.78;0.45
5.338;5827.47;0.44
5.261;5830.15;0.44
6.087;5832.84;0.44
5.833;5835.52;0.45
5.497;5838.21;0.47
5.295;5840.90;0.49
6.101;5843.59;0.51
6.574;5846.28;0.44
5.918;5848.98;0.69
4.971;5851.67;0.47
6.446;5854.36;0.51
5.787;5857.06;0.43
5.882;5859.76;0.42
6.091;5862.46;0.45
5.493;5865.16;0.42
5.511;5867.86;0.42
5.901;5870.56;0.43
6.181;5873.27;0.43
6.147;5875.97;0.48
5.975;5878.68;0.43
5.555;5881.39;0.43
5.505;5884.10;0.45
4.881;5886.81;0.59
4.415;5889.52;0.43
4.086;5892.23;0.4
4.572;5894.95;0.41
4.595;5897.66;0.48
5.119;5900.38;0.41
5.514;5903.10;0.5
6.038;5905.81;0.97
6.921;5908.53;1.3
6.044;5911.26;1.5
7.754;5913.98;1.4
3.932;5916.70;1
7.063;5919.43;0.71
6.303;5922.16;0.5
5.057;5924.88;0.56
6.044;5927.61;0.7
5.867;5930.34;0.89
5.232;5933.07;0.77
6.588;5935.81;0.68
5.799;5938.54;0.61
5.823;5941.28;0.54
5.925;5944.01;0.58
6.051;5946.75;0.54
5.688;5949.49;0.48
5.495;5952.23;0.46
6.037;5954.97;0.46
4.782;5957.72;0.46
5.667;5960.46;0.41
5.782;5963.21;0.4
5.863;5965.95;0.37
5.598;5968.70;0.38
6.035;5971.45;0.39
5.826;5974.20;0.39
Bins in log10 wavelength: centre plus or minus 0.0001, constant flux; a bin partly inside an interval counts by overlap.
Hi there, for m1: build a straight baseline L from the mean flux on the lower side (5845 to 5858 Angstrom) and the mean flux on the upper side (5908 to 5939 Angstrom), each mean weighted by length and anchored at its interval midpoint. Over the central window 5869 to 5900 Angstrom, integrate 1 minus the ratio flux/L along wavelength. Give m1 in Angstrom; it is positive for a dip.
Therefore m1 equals 3.8 Angstrom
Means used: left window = 5.94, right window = 6.03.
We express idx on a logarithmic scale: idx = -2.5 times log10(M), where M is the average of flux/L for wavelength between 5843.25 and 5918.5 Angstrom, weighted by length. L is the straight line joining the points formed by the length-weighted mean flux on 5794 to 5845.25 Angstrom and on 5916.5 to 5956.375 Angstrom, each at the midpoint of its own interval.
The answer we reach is 0.03 mag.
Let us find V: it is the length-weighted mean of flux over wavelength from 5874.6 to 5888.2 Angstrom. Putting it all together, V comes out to 5.61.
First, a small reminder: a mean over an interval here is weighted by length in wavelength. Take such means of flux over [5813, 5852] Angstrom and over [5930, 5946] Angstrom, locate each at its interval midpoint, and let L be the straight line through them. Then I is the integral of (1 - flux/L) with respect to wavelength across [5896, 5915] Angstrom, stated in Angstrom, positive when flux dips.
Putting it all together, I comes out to -0.3 Angstrom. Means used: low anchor 5.84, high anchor 5.88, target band 5.95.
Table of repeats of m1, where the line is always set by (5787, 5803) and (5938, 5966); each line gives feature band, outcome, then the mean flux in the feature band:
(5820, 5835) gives 0.4 Angstrom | 5.7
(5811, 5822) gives -0.6 Angstrom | 6.19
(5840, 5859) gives -0.2 Angstrom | 5.88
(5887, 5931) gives 1.5 Angstrom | 5.56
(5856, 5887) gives 0.1 Angstrom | 5.77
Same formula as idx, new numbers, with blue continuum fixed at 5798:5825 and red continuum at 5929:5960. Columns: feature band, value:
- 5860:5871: 0.02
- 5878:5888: 0.07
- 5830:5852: 0.02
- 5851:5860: 0.01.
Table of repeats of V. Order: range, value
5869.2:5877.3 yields 6.08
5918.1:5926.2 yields 6.15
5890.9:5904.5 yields 4.78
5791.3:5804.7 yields 5.8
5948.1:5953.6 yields 5.59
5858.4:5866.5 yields 5.82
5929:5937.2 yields 5.89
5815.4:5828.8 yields 5.83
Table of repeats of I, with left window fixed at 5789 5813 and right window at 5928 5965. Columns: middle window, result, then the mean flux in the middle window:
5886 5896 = 2.3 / 4.46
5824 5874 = 0.2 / 5.78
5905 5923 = -1.7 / 6.3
